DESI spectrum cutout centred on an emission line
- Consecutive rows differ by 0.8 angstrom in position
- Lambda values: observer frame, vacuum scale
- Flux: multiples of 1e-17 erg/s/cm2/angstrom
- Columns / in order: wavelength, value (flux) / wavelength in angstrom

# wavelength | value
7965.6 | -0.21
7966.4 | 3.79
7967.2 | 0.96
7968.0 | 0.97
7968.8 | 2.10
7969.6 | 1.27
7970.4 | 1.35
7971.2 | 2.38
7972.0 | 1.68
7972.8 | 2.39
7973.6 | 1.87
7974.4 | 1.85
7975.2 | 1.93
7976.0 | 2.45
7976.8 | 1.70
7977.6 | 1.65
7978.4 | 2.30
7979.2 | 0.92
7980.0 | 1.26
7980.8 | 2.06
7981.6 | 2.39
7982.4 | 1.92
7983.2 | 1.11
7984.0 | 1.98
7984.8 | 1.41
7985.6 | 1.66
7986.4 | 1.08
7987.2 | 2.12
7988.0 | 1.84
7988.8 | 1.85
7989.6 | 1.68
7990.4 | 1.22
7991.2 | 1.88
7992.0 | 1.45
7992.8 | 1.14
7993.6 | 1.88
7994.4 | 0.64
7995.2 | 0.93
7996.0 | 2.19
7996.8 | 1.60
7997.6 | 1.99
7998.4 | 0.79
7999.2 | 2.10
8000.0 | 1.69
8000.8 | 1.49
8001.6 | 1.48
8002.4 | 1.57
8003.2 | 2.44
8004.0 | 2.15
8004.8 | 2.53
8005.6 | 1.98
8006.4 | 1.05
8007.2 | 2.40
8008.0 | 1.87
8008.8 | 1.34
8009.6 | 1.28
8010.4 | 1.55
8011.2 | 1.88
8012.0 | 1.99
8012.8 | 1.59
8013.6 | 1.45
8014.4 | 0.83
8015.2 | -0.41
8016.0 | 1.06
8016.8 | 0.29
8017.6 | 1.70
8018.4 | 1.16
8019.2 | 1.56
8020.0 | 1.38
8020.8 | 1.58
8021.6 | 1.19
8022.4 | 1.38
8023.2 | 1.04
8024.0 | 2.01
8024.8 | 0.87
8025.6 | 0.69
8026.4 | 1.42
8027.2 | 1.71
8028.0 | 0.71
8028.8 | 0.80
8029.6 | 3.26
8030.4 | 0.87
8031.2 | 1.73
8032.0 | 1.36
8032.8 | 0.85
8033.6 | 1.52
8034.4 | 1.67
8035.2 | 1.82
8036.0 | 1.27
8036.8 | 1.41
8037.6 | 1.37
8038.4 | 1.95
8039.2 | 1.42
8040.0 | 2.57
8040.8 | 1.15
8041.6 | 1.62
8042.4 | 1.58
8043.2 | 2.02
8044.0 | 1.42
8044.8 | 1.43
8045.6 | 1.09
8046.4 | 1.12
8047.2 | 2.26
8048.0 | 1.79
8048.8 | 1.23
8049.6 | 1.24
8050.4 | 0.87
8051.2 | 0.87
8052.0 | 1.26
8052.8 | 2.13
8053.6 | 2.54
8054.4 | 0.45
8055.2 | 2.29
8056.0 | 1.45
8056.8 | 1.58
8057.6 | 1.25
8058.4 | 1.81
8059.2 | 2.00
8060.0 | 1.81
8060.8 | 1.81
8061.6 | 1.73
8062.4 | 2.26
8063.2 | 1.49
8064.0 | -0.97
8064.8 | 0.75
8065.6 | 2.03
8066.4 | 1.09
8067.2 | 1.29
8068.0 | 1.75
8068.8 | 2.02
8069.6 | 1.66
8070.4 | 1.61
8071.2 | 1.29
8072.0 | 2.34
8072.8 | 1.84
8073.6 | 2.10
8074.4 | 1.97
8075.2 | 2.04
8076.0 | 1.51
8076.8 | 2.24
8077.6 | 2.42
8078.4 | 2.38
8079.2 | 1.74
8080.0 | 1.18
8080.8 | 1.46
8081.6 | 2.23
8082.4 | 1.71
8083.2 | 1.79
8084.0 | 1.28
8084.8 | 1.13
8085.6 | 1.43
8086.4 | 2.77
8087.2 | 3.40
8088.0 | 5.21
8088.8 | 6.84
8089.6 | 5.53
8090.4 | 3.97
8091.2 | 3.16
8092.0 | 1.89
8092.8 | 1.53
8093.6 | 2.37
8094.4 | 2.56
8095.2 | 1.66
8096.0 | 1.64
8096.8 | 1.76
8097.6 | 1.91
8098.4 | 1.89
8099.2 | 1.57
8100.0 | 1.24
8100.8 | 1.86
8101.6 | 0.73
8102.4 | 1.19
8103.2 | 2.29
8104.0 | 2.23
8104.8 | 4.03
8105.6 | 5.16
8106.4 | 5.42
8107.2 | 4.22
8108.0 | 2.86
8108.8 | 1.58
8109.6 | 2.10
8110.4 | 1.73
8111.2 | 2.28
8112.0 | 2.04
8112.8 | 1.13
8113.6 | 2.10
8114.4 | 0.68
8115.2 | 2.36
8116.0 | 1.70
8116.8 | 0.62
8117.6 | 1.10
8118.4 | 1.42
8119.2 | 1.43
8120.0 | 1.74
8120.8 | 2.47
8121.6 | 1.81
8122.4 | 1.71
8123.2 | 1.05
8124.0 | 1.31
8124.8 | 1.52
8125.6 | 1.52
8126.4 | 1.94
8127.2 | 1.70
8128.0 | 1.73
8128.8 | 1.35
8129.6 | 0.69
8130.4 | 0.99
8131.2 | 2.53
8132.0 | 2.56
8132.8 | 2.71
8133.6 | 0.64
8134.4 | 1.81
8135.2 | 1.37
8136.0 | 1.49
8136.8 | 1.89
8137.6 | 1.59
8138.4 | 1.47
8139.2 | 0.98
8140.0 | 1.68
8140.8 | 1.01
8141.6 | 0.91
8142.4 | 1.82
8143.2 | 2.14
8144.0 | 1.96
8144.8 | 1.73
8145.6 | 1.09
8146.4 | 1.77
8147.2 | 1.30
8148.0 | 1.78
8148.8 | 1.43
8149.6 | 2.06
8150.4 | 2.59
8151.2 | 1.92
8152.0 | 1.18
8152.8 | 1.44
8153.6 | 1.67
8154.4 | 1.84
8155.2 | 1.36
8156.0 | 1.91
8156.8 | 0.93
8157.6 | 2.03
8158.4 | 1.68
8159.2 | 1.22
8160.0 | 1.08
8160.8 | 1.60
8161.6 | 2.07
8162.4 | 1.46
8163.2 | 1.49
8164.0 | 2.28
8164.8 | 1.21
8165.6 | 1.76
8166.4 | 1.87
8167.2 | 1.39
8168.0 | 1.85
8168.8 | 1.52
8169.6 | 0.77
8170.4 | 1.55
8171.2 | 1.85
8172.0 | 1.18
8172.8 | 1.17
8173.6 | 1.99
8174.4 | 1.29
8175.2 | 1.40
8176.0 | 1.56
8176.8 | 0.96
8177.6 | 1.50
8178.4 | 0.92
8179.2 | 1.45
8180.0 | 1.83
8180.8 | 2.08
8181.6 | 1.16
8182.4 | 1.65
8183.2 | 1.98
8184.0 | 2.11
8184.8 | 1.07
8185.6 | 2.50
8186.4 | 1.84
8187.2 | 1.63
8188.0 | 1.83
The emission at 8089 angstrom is [S II] 6716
